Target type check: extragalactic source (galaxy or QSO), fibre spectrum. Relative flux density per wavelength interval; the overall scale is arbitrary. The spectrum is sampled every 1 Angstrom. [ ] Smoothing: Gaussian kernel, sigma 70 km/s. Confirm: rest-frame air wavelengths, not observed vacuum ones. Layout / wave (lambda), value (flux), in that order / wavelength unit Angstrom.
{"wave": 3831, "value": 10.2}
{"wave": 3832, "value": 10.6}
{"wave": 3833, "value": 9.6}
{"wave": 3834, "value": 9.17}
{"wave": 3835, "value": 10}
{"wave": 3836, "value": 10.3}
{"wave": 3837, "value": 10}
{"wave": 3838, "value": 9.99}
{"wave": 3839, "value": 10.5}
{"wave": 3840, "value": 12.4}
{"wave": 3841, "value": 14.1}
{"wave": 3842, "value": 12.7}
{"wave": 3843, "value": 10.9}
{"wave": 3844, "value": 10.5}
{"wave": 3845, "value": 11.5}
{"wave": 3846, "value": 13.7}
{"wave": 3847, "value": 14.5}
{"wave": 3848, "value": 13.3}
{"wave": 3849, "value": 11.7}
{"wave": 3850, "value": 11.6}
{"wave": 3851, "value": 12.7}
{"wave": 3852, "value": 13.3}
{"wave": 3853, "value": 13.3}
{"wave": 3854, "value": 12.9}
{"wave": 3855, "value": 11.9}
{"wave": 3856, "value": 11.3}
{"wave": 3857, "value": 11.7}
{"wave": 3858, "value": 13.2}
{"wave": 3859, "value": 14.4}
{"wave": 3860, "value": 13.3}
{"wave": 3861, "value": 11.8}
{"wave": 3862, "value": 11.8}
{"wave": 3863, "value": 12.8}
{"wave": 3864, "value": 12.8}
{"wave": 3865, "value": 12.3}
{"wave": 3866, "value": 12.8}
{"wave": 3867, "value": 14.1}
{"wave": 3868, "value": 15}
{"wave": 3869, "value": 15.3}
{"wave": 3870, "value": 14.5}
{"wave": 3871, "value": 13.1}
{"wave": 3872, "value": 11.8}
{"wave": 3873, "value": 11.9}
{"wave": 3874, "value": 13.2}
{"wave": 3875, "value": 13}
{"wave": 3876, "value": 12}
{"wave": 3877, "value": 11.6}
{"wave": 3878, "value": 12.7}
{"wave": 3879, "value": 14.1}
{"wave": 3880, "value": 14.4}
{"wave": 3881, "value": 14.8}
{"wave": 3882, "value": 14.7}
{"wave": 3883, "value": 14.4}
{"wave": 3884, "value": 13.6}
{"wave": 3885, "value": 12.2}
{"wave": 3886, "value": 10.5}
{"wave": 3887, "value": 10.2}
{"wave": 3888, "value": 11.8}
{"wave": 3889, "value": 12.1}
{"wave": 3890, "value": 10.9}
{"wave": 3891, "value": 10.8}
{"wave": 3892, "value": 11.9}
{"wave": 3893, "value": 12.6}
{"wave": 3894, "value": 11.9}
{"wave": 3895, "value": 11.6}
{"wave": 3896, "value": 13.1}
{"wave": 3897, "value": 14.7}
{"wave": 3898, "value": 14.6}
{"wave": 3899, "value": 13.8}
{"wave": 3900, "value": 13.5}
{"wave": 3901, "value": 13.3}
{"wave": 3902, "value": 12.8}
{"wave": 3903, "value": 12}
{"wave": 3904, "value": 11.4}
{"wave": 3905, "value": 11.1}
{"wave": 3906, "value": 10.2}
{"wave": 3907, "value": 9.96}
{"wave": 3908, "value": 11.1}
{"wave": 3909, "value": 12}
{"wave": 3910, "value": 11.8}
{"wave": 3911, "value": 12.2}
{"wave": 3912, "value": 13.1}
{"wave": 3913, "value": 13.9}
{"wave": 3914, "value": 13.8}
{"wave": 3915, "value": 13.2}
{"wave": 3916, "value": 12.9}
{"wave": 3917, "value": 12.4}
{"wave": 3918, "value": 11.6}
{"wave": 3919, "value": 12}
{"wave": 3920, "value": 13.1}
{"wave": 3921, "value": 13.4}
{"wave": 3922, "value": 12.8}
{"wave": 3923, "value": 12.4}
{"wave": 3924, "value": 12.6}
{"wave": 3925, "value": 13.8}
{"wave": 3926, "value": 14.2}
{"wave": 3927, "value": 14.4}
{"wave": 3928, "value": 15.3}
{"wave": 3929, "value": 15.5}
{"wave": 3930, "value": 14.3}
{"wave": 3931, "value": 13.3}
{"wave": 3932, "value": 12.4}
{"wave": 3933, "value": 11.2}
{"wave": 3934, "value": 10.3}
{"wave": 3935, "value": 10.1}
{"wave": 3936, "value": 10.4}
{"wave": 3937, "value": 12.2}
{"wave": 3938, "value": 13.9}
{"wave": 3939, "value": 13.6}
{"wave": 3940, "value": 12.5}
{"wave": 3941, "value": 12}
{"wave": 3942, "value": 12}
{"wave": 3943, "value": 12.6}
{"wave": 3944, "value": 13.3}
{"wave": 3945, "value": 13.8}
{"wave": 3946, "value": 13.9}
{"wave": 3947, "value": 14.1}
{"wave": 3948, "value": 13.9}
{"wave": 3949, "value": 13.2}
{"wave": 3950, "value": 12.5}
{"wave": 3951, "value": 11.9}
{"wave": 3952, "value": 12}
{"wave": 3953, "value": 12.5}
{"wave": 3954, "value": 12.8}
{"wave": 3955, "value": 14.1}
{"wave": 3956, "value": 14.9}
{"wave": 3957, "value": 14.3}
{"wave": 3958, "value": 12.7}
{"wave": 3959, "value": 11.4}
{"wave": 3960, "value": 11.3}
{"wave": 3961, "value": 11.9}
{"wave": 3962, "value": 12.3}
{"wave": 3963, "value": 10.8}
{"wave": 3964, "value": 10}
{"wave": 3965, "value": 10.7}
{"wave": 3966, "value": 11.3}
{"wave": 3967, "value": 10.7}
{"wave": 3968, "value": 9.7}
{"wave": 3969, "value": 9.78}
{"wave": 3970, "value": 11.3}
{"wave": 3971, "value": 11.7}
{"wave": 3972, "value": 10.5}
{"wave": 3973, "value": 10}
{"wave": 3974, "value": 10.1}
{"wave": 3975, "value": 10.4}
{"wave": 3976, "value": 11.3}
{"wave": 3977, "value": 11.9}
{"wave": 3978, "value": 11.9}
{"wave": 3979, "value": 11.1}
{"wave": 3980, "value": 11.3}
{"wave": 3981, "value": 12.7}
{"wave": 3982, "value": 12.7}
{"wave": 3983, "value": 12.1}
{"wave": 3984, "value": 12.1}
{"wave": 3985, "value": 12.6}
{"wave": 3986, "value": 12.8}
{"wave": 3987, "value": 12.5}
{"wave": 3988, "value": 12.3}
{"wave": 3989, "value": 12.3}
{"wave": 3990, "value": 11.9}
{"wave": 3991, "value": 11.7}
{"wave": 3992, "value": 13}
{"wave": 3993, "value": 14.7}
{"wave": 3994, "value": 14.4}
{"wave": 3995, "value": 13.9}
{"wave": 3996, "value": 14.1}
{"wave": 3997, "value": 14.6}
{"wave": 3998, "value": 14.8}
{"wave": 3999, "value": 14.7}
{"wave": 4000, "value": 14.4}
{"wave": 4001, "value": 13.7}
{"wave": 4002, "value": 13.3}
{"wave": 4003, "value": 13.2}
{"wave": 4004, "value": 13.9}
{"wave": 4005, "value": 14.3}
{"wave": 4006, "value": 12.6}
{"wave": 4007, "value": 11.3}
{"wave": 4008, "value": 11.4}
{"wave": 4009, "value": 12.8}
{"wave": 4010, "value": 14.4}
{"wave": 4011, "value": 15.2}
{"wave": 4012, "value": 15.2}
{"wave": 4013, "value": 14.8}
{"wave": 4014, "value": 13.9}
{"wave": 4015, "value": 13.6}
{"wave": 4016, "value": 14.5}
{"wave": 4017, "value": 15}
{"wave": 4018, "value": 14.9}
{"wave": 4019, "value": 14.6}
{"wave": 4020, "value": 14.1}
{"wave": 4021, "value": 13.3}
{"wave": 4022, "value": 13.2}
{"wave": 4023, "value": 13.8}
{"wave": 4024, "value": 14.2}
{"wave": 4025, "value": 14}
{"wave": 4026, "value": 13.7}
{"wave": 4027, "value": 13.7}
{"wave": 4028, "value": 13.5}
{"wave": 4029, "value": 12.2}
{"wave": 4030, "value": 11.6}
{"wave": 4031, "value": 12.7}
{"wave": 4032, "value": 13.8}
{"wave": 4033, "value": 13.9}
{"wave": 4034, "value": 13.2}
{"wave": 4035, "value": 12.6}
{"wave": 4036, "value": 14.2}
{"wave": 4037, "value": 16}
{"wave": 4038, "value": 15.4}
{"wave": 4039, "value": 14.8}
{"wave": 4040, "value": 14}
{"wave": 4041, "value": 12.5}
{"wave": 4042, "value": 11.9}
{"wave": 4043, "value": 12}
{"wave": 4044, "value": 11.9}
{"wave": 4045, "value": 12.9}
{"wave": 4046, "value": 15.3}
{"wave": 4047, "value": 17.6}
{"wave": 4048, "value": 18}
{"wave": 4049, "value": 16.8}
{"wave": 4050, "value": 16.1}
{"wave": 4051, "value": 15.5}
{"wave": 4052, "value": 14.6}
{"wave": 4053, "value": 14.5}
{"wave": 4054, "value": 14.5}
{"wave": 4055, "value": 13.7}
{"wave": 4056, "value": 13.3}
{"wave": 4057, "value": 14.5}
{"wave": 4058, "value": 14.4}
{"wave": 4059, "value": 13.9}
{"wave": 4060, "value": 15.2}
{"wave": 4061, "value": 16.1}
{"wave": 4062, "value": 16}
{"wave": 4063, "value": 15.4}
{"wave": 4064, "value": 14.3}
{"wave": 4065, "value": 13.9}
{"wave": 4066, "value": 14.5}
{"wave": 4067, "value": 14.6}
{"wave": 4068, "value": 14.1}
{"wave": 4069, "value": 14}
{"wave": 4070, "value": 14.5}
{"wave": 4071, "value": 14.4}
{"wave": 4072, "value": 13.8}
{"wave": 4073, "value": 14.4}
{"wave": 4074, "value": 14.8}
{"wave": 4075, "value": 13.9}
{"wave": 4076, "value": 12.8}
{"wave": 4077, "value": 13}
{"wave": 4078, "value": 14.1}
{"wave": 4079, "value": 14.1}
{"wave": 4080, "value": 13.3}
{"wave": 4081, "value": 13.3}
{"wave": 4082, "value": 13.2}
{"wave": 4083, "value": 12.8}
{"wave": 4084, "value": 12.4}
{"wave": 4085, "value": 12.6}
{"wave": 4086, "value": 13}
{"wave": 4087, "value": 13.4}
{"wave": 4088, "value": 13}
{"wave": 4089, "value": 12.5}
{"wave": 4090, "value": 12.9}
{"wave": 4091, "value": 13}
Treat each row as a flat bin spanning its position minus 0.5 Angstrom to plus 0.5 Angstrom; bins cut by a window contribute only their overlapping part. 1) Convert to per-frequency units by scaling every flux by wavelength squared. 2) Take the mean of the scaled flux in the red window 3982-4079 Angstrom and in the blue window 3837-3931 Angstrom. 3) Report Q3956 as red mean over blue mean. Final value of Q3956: 1.18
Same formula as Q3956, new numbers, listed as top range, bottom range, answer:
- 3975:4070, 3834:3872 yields 1.21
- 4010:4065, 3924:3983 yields 1.22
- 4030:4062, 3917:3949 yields 1.18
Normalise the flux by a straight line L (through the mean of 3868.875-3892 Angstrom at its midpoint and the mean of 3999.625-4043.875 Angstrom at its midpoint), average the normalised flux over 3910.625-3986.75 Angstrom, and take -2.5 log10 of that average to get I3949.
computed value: 0.067 mag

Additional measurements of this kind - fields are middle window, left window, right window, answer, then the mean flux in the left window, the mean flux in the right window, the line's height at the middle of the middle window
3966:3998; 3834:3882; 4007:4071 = 0.139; 12.6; 14.2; 13.7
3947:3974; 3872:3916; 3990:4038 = 0.116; 12.5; 13.8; 13.2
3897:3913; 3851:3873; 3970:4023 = 0.058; 13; 13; 13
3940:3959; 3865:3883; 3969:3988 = -0.084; 13.5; 11.6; 12.1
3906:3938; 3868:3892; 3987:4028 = 0.041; 12.8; 13.7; 13.1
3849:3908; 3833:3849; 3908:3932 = -0.033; 11.5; 13.2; 12.3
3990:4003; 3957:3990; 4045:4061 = -0.106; 11.5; 15.2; 12.6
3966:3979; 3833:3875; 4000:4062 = 0.241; 12.4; 14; 13.5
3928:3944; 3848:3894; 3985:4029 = 0.053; 12.7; 13.7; 13.2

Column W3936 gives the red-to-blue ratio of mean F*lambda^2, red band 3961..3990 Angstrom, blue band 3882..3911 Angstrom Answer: 0.97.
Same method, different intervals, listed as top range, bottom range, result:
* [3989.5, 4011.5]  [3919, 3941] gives 1.09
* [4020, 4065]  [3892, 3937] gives 1.20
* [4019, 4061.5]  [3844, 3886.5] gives 1.19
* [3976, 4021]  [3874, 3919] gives 1.12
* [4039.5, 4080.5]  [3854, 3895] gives 1.24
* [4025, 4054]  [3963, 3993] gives 1.26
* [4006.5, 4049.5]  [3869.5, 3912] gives 1.20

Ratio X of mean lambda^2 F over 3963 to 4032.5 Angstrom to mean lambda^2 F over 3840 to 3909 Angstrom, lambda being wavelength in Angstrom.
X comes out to 1.1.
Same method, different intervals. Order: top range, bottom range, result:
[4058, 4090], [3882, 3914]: 1.24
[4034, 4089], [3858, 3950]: 1.20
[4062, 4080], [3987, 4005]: 1.08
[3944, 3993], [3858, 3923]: 0.99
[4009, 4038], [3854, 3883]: 1.15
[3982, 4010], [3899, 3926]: 1.10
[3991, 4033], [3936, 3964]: 1.11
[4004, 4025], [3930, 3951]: 1.14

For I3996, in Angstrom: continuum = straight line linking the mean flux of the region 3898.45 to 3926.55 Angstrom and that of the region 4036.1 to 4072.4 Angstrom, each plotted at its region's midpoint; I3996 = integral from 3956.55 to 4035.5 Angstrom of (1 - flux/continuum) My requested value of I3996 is 5.6 Angstrom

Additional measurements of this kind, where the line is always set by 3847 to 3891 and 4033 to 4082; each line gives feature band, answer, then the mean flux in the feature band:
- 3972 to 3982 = 1.8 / 11.2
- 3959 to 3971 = 2.3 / 10.9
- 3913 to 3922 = 0.2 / 12.9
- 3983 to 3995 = 0.9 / 12.8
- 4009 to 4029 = -0.1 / 14.1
